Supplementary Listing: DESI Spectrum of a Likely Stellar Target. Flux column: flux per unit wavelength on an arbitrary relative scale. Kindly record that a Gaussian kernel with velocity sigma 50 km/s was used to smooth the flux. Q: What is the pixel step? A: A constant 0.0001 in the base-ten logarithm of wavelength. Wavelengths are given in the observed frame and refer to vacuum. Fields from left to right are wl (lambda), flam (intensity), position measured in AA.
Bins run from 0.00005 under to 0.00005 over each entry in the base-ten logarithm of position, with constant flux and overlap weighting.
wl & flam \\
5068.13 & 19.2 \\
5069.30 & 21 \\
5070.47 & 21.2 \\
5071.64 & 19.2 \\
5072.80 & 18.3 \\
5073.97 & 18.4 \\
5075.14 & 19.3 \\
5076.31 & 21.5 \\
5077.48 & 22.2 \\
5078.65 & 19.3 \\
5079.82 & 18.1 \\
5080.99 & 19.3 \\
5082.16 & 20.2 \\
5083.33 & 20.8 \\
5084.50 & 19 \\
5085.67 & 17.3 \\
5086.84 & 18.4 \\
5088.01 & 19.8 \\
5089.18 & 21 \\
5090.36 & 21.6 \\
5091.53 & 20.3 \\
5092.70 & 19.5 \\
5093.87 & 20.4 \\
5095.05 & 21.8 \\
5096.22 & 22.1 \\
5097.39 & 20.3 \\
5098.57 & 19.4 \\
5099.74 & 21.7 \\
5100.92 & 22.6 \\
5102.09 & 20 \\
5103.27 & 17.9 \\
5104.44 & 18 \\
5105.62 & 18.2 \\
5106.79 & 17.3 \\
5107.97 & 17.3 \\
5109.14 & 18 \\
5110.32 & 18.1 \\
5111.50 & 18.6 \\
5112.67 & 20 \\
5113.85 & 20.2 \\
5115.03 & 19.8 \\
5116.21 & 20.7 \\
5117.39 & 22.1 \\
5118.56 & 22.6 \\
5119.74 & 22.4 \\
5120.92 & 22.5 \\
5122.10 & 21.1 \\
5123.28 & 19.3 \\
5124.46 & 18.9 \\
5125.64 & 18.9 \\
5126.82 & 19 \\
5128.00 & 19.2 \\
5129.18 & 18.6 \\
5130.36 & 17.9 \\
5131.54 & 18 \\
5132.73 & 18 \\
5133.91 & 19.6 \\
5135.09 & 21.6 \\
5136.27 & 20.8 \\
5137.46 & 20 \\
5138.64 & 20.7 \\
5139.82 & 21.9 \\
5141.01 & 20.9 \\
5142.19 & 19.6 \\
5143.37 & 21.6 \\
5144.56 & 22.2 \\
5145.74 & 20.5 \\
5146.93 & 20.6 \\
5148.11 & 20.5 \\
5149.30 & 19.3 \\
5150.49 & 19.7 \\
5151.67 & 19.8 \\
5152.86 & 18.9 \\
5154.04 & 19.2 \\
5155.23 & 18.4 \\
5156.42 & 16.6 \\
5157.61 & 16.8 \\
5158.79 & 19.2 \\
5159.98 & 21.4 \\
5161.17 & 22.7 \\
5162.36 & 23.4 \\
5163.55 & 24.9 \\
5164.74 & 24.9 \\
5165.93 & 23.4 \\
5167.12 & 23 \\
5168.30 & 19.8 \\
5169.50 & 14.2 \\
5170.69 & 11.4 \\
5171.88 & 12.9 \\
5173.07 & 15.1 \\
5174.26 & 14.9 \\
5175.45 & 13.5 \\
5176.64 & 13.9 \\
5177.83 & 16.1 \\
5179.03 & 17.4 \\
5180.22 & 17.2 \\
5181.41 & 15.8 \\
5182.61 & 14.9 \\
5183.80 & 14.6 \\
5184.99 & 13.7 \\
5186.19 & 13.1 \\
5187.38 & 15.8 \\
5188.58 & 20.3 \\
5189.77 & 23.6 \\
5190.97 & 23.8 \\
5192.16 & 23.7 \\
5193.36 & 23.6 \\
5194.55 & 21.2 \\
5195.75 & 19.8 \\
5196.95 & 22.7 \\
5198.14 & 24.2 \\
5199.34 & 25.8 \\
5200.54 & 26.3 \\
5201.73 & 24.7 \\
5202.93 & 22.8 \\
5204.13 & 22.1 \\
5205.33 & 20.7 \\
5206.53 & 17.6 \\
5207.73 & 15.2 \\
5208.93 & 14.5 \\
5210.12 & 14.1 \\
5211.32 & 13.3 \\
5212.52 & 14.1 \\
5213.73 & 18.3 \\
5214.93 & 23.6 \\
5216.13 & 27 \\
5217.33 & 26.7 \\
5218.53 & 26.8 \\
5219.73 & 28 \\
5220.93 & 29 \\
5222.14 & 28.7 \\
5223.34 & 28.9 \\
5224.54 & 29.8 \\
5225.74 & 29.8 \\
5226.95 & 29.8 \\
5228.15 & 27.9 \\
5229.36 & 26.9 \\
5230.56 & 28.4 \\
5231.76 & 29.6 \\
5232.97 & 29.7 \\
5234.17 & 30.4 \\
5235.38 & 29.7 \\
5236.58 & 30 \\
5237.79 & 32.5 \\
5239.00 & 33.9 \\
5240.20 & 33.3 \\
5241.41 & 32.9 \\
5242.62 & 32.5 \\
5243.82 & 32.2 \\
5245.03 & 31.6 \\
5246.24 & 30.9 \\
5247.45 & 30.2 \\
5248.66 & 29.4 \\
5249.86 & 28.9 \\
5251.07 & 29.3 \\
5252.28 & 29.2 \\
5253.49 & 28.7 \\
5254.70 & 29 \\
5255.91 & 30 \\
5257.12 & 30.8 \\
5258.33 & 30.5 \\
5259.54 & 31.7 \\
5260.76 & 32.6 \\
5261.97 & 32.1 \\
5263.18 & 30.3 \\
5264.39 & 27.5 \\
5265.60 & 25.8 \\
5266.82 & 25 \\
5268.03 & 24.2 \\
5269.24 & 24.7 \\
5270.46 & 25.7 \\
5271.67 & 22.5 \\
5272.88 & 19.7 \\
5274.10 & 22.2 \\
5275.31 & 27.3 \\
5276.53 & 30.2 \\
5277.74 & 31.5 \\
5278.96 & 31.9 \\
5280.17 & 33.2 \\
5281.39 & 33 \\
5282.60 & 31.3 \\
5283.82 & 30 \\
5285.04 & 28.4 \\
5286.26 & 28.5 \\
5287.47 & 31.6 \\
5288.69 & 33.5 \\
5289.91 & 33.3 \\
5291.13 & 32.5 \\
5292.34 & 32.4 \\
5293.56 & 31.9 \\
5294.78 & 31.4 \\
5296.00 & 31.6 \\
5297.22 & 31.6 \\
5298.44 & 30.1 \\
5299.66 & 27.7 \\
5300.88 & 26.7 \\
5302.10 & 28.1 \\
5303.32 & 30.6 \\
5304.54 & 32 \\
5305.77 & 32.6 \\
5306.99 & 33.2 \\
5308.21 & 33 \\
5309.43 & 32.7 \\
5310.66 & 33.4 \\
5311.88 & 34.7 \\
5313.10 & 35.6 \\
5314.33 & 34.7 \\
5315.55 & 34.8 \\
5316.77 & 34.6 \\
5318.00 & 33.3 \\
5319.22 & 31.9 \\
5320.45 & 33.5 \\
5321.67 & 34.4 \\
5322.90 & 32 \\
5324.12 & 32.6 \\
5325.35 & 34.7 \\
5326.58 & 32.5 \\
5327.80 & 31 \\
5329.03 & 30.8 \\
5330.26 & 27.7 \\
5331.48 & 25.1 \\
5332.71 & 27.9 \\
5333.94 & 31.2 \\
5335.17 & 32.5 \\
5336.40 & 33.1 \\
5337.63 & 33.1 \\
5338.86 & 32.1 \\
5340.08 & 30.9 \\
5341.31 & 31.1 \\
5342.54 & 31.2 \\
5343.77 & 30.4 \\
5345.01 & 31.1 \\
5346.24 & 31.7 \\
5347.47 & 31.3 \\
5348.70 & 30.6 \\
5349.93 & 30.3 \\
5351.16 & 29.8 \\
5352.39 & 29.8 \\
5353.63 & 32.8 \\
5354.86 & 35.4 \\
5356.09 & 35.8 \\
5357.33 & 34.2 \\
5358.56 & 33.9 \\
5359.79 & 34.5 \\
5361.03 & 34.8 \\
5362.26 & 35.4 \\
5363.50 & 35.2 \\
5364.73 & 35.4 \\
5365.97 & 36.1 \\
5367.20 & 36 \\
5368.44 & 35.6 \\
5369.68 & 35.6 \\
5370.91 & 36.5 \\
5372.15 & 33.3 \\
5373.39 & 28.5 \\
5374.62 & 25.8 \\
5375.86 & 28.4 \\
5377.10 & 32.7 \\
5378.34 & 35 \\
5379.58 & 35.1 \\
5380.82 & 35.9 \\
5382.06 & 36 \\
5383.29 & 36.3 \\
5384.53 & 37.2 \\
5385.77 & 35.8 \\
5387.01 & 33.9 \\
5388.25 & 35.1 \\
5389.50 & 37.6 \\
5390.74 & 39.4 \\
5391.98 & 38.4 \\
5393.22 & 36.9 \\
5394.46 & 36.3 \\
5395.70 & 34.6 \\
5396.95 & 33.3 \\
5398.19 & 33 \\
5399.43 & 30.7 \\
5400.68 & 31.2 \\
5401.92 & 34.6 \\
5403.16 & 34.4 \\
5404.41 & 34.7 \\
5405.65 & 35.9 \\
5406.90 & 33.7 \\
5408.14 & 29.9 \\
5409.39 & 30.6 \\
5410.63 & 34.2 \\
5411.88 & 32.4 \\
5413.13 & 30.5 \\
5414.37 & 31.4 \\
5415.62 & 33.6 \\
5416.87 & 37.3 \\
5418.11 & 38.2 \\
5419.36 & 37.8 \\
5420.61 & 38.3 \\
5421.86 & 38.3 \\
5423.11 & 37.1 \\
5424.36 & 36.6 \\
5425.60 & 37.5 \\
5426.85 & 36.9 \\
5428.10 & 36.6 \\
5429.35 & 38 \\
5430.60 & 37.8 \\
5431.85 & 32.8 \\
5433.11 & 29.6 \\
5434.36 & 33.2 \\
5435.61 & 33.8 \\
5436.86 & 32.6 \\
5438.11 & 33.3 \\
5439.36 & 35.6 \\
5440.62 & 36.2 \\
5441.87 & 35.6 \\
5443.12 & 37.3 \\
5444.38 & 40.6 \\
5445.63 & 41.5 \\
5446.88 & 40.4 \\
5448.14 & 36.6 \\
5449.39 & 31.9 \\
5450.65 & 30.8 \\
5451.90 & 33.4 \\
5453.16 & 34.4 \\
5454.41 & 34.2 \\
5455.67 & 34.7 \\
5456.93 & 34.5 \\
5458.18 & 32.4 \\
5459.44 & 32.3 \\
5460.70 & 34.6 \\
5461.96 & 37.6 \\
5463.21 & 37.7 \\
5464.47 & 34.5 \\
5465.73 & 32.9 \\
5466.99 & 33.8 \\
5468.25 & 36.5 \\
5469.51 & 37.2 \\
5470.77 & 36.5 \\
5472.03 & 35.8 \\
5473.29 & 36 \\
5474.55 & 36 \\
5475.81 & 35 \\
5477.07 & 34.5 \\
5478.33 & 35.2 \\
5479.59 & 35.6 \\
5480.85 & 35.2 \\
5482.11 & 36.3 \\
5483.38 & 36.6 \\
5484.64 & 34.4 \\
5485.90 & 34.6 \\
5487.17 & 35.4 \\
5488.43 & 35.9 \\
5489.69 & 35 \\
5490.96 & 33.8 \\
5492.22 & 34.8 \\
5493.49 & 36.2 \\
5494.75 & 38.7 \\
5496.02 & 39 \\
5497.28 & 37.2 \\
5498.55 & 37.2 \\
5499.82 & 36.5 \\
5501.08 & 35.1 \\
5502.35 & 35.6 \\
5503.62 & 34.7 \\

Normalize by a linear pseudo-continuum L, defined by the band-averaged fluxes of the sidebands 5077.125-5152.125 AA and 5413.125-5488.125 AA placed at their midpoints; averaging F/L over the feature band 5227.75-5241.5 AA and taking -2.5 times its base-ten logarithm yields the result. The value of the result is -0.19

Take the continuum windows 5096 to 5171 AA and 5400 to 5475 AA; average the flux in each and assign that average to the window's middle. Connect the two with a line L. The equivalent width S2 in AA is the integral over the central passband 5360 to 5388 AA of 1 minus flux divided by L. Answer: -2.11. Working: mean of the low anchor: 20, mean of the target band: 34.3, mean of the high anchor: 35.1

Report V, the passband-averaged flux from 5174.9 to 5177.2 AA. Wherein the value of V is 13.7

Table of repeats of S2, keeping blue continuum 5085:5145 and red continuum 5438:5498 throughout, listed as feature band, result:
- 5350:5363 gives -1.2 AA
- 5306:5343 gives -3.9 AA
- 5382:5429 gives -3.4 AA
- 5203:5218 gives 3.2 AA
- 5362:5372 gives -1.4 AA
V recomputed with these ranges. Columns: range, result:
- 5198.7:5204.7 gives 24.3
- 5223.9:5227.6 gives 29.8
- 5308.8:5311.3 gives 33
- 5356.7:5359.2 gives 34.1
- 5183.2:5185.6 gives 14.2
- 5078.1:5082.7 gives 19.2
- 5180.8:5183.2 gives 15.3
